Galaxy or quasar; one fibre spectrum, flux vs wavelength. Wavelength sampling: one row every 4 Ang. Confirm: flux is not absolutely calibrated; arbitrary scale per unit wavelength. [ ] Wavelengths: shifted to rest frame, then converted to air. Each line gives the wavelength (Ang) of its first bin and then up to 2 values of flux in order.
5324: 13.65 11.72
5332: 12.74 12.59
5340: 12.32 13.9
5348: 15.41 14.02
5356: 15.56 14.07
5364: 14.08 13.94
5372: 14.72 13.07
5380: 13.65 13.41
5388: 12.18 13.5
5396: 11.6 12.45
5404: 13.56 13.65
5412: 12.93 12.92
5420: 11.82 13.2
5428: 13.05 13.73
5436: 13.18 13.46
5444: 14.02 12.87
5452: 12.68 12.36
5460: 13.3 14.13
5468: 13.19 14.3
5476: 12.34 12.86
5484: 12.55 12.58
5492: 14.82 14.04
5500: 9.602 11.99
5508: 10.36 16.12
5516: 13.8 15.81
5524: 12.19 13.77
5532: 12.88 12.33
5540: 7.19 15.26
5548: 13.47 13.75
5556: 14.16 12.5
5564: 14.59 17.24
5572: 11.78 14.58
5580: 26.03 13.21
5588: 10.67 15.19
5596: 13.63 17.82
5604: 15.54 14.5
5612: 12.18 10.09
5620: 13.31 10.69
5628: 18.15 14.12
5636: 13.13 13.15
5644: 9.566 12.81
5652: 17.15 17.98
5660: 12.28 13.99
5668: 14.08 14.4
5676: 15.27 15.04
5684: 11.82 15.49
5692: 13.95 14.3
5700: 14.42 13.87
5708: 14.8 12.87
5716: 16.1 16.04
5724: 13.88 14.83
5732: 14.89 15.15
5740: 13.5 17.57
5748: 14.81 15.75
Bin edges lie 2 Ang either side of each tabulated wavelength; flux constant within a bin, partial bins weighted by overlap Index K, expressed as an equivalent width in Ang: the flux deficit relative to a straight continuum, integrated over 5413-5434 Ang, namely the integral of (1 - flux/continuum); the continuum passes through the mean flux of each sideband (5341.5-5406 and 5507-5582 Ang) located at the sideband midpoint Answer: 1.3 Ang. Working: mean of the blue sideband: 13.7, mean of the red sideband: 14.1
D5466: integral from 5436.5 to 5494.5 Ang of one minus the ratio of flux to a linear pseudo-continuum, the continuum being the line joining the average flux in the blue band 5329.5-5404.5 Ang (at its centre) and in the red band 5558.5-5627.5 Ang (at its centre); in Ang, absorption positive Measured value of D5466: 2.7 Ang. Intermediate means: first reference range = 13.5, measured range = 13.3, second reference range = 14.4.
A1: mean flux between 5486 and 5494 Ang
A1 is 13.7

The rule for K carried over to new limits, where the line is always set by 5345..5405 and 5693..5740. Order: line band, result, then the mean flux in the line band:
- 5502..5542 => 4.1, 12.6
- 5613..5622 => 1.6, 11.8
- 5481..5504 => 2.2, 12.7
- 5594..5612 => -0.9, 15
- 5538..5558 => 1.9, 12.8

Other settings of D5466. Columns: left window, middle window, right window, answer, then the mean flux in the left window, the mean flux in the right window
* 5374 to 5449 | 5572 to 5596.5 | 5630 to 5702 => -2.9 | 13.1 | 14.1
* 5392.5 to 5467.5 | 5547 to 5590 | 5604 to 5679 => -3.9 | 13.1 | 13.8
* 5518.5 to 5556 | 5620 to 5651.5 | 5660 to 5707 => 1.1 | 13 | 14.2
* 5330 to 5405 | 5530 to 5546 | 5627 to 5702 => 2.3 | 13.5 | 14.2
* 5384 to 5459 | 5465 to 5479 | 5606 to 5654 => -0.3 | 13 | 13.2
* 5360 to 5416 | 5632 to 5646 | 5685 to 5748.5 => 2.1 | 13.3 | 14.7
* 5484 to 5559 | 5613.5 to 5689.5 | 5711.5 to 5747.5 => 2.6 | 13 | 15.1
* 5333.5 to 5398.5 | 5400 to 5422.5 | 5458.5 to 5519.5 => 0.8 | 13.6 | 13.1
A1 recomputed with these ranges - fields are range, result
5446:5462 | 12.8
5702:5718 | 14.4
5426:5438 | 13.3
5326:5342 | 12.3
